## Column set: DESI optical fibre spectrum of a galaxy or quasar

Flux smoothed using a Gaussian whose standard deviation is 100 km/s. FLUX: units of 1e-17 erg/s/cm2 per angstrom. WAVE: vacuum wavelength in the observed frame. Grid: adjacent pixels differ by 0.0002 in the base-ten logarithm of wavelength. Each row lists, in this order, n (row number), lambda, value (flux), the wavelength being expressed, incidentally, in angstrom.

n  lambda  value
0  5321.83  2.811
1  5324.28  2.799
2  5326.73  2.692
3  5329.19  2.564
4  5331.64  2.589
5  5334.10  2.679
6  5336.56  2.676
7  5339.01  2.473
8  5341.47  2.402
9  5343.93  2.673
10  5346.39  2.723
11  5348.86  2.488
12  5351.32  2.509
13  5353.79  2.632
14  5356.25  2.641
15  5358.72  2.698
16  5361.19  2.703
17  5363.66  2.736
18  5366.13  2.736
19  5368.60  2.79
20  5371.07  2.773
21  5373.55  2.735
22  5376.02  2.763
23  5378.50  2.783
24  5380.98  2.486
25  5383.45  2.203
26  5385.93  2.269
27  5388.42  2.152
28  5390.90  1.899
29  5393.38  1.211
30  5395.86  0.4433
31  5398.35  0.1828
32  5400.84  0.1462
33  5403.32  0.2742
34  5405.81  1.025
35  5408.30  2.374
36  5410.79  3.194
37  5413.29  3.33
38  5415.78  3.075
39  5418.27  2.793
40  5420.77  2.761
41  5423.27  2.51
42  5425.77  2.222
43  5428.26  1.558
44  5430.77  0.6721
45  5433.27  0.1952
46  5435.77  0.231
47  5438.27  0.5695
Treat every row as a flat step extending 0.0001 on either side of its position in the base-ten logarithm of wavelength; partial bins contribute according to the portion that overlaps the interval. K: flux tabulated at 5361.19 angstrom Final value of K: 2.703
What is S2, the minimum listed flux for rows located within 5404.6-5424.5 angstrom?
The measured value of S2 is 1.025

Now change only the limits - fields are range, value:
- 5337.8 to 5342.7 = 2.402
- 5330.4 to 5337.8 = 2.589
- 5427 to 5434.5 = 0.1952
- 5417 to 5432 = 0.6721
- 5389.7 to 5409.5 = 0.1462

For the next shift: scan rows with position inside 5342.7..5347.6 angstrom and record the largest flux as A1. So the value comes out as 2.723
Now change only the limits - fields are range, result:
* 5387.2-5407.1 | 2.152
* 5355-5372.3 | 2.79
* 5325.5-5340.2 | 2.692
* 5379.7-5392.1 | 2.486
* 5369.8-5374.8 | 2.773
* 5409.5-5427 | 3.33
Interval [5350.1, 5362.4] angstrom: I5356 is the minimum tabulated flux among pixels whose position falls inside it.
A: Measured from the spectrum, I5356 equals 2.509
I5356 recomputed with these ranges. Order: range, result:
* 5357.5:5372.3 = 2.698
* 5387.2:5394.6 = 1.211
